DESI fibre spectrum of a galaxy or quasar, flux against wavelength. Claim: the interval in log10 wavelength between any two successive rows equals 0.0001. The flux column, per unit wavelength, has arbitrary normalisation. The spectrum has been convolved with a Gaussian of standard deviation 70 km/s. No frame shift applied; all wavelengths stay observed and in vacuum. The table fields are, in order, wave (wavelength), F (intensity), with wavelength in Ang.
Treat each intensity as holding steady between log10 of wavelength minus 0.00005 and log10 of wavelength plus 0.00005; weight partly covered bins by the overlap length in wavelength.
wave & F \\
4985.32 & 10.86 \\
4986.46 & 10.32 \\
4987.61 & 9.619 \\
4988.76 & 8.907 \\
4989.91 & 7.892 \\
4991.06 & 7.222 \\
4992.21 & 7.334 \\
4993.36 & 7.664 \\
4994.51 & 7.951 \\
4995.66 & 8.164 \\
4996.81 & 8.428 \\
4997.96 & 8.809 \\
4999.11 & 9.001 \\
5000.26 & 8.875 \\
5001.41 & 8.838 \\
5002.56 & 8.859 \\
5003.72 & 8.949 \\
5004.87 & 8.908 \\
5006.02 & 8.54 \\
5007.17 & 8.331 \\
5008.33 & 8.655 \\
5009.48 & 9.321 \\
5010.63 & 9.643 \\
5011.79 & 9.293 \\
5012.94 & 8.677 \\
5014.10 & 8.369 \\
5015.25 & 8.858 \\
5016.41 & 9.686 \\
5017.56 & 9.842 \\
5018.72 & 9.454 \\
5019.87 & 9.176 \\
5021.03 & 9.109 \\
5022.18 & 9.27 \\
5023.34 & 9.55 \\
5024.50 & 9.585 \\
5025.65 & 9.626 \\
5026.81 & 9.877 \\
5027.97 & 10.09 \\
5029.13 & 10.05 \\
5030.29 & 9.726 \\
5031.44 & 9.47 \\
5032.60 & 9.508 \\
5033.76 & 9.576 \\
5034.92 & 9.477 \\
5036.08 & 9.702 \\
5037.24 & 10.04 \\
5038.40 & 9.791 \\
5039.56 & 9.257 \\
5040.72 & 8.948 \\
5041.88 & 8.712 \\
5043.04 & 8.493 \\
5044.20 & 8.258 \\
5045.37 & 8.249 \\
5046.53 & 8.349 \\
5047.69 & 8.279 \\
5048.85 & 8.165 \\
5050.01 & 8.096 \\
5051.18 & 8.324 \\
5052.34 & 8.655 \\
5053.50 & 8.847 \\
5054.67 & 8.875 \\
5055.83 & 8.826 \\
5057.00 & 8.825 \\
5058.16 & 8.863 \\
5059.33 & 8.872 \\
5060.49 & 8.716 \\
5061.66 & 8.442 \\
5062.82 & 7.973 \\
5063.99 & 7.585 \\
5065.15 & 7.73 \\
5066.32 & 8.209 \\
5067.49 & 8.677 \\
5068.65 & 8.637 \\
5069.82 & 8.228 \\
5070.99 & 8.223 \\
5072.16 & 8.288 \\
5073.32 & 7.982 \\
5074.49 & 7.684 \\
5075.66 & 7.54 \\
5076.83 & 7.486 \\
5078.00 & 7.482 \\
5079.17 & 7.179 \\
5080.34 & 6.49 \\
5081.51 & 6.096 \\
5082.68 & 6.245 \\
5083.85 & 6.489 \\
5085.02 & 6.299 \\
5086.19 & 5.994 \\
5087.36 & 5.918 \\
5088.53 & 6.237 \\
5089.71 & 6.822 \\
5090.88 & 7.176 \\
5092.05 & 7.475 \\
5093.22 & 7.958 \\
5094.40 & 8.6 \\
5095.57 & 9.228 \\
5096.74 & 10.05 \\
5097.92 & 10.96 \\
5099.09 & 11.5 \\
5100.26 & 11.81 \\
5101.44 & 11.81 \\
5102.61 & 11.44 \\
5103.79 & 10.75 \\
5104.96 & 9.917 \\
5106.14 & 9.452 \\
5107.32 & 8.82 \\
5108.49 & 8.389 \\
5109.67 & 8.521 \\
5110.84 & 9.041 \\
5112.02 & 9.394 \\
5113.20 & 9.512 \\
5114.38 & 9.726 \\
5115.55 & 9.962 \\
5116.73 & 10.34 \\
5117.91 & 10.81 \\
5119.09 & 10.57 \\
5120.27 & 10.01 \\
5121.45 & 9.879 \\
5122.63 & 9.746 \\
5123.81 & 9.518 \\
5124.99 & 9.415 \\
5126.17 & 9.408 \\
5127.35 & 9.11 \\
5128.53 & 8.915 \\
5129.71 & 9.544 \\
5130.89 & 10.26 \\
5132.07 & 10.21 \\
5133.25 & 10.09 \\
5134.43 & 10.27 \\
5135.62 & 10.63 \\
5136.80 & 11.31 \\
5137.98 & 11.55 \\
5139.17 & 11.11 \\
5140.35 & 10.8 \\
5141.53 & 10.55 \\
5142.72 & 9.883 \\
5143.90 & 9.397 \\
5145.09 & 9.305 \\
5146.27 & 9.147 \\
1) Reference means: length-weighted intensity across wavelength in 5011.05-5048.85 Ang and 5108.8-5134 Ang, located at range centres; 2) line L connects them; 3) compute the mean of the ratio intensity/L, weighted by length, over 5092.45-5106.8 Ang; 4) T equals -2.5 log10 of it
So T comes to -0.07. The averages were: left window 9.24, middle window 10.2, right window 9.7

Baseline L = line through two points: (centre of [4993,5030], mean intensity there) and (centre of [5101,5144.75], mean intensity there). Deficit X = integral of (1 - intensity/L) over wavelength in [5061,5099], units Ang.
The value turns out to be 7.5 Ang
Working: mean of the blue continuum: 9.06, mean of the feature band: 7.72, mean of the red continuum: 9.99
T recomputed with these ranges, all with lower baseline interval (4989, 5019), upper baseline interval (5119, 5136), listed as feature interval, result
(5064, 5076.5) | 0.15 mag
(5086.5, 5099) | 0.17 mag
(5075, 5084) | 0.33 mag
